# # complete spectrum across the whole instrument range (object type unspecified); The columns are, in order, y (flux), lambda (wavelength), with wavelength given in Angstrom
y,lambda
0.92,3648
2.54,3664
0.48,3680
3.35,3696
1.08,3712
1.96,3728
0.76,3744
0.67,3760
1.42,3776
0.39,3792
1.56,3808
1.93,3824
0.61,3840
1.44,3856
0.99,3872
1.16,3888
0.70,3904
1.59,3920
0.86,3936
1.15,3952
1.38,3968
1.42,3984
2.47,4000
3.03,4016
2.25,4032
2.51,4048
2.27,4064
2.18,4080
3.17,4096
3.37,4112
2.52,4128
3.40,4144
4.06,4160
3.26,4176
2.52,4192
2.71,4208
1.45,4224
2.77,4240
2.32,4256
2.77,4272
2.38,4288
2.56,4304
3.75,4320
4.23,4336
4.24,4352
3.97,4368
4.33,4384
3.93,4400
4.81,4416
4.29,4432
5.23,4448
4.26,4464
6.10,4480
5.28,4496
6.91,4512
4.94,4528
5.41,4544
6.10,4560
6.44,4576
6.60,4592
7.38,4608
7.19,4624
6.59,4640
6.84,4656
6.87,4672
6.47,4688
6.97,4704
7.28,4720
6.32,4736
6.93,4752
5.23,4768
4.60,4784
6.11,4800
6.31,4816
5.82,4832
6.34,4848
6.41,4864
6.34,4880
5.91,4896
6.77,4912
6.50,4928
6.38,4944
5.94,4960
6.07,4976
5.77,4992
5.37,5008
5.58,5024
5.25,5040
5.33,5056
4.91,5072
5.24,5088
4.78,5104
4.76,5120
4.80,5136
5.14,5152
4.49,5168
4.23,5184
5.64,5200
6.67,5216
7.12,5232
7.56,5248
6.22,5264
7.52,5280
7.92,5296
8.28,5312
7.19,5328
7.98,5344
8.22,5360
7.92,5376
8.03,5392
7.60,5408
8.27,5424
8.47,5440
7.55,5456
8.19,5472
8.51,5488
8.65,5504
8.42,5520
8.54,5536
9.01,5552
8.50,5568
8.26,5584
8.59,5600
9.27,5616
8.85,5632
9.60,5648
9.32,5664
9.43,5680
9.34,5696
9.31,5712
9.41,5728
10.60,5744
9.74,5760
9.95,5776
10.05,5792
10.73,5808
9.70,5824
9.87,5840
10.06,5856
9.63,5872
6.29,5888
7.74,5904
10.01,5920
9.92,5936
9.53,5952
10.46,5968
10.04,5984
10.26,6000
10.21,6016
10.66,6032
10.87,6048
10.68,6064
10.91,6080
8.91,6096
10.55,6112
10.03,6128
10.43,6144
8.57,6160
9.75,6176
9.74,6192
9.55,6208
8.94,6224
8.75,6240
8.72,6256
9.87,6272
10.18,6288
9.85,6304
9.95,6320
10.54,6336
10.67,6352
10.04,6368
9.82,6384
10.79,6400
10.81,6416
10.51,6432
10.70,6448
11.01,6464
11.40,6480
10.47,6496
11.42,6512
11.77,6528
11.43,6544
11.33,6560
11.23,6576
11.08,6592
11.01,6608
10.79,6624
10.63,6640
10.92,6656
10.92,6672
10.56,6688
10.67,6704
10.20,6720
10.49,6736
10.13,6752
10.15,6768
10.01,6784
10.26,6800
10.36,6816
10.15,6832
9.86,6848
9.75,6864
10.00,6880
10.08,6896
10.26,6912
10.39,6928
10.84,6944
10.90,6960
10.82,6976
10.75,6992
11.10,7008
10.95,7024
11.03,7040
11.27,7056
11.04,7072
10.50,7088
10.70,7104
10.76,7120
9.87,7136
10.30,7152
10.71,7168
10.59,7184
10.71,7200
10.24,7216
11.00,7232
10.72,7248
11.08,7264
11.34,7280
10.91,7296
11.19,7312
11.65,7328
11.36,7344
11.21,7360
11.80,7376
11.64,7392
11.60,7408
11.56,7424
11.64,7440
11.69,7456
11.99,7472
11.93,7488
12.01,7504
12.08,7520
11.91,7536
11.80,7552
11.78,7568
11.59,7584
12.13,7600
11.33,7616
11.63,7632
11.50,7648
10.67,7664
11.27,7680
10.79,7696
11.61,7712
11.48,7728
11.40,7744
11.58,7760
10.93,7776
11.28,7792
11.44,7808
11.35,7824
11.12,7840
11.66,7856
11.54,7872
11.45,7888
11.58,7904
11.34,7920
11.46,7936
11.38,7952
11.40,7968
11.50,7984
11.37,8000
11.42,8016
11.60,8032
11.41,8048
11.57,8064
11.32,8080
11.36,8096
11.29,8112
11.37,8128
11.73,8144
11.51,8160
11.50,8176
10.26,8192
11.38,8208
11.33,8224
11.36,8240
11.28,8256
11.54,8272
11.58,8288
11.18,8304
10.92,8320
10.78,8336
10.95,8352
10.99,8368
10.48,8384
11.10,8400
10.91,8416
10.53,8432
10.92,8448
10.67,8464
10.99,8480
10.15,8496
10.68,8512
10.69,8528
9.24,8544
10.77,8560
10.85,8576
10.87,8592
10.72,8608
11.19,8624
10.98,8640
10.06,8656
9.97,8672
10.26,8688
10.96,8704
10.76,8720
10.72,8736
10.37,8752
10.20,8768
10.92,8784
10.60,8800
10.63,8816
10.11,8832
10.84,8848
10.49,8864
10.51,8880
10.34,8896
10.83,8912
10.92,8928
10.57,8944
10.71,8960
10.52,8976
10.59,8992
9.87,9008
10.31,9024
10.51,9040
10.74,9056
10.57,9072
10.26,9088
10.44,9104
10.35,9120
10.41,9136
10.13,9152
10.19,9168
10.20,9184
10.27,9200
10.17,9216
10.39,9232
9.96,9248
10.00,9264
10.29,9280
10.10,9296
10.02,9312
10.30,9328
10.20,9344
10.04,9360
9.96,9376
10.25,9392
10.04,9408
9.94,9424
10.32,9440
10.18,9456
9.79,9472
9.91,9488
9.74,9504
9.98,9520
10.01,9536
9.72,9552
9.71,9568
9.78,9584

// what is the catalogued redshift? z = 0.000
